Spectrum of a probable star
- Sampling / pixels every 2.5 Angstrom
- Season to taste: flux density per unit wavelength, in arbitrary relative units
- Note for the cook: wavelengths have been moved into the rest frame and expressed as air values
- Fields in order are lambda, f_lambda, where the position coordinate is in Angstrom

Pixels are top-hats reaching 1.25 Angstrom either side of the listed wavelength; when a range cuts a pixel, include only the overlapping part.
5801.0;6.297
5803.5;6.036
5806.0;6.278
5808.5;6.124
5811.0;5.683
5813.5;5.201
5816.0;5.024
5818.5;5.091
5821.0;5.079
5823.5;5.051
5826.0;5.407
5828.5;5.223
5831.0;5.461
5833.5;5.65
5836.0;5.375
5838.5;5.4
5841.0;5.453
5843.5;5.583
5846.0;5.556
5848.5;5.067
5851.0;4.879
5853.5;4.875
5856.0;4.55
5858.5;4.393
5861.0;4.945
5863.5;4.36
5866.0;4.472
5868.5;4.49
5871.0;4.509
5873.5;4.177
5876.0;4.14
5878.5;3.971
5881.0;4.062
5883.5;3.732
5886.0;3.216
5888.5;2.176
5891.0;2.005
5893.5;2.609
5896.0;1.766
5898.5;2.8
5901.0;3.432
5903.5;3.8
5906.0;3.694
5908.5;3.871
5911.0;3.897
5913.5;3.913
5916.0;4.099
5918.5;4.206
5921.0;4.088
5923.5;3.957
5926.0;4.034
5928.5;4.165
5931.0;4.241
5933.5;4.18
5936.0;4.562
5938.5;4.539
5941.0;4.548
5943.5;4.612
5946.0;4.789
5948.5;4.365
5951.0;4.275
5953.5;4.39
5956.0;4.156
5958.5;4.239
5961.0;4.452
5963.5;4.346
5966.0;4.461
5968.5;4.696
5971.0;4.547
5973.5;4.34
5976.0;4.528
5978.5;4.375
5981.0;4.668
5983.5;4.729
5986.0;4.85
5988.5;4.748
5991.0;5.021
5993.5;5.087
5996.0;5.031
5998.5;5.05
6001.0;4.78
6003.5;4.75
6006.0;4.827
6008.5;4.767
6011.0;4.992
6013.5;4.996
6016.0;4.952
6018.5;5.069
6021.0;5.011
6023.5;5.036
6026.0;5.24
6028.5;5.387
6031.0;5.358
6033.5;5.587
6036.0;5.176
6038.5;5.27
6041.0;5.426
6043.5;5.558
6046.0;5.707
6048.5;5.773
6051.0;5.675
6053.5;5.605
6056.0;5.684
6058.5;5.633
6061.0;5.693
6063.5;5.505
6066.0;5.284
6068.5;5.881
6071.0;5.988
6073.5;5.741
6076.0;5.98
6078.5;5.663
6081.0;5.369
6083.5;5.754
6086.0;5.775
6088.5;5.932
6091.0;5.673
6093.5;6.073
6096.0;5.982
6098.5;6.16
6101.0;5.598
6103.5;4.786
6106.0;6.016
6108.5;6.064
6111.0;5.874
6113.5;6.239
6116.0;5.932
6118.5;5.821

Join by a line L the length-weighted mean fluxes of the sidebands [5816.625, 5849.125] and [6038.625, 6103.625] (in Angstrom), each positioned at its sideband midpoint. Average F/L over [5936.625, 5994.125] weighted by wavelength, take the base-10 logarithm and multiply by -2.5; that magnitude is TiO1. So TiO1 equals 0.21 mag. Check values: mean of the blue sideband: 5.34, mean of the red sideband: 5.7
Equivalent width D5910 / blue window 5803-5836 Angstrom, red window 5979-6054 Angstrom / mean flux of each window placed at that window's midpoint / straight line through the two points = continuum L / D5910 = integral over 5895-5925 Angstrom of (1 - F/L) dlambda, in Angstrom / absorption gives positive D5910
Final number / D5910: 9.4 Angstrom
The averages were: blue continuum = 5.47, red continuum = 5.13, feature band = 3.65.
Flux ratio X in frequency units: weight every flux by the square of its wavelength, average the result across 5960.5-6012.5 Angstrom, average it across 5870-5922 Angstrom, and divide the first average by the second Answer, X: 1.38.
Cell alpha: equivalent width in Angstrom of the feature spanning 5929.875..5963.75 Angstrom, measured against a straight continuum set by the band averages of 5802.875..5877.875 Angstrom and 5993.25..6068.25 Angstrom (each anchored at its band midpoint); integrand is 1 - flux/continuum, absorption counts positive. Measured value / 5.1 Angstrom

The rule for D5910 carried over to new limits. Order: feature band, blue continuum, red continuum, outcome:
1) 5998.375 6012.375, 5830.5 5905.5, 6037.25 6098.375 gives 1.0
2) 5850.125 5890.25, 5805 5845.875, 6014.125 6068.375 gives 9.5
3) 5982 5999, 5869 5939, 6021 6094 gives -0.6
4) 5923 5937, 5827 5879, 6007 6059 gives 2.4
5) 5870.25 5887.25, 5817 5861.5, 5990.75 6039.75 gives 3.9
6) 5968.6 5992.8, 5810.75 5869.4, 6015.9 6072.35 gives 3.1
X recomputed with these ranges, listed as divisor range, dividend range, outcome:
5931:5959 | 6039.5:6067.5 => 1.31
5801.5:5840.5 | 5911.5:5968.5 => 0.82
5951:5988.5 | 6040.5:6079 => 1.30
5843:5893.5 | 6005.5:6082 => 1.37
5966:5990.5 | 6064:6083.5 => 1.27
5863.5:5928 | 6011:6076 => 1.56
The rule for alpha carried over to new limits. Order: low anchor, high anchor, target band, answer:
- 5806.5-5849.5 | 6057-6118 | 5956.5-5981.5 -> 5.1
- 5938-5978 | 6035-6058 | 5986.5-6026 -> 0.8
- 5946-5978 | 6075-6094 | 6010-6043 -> -0.5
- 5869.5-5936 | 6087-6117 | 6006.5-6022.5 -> -0.2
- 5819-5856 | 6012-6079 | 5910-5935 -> 5.9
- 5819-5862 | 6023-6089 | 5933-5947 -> 2.1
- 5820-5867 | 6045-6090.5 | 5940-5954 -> 2.3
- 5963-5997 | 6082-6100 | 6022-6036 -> -0.2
